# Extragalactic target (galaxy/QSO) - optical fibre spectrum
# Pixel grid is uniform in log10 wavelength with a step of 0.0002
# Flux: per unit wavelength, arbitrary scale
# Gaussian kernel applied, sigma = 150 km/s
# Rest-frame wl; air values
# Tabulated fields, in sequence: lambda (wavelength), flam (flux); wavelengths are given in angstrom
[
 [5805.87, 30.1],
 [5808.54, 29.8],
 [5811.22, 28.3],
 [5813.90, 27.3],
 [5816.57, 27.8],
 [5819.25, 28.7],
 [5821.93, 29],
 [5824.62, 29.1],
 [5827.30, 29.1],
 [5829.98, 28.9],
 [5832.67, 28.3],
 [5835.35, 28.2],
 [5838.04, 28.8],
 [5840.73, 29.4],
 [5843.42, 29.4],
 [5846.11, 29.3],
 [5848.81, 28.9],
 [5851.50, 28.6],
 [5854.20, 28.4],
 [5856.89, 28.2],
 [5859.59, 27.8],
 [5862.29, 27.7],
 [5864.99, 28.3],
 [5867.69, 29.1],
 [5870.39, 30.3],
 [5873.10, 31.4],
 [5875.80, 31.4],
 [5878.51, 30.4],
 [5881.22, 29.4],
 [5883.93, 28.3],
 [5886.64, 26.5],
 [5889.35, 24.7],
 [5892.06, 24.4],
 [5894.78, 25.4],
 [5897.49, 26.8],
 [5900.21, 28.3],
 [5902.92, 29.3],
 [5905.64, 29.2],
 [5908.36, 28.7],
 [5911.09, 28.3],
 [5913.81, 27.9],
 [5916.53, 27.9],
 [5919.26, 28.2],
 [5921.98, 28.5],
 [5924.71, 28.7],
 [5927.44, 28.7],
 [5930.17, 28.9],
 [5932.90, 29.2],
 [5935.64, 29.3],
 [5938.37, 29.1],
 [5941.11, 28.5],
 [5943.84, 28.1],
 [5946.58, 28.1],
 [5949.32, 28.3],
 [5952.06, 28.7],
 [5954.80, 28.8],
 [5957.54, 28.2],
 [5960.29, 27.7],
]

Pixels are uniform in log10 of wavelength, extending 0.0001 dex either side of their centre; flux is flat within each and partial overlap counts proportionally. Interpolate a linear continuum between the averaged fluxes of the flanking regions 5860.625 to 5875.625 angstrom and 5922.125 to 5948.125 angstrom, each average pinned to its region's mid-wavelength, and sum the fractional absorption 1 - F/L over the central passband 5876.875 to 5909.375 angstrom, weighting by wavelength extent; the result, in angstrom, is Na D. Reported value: 1.74 angstrom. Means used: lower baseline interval 29.5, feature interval 27.6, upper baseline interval 28.7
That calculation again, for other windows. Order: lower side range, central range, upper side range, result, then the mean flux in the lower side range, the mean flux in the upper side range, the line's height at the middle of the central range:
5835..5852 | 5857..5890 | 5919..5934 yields 0.1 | 29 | 28.7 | 28.9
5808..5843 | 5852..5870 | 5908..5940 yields 0.2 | 28.7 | 28.6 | 28.6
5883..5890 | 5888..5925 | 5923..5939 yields 0.1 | 26.6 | 29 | 27.6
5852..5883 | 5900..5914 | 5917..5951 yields 0.1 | 29.3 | 28.6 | 28.9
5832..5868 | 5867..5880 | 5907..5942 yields -0.9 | 28.6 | 28.6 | 28.6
